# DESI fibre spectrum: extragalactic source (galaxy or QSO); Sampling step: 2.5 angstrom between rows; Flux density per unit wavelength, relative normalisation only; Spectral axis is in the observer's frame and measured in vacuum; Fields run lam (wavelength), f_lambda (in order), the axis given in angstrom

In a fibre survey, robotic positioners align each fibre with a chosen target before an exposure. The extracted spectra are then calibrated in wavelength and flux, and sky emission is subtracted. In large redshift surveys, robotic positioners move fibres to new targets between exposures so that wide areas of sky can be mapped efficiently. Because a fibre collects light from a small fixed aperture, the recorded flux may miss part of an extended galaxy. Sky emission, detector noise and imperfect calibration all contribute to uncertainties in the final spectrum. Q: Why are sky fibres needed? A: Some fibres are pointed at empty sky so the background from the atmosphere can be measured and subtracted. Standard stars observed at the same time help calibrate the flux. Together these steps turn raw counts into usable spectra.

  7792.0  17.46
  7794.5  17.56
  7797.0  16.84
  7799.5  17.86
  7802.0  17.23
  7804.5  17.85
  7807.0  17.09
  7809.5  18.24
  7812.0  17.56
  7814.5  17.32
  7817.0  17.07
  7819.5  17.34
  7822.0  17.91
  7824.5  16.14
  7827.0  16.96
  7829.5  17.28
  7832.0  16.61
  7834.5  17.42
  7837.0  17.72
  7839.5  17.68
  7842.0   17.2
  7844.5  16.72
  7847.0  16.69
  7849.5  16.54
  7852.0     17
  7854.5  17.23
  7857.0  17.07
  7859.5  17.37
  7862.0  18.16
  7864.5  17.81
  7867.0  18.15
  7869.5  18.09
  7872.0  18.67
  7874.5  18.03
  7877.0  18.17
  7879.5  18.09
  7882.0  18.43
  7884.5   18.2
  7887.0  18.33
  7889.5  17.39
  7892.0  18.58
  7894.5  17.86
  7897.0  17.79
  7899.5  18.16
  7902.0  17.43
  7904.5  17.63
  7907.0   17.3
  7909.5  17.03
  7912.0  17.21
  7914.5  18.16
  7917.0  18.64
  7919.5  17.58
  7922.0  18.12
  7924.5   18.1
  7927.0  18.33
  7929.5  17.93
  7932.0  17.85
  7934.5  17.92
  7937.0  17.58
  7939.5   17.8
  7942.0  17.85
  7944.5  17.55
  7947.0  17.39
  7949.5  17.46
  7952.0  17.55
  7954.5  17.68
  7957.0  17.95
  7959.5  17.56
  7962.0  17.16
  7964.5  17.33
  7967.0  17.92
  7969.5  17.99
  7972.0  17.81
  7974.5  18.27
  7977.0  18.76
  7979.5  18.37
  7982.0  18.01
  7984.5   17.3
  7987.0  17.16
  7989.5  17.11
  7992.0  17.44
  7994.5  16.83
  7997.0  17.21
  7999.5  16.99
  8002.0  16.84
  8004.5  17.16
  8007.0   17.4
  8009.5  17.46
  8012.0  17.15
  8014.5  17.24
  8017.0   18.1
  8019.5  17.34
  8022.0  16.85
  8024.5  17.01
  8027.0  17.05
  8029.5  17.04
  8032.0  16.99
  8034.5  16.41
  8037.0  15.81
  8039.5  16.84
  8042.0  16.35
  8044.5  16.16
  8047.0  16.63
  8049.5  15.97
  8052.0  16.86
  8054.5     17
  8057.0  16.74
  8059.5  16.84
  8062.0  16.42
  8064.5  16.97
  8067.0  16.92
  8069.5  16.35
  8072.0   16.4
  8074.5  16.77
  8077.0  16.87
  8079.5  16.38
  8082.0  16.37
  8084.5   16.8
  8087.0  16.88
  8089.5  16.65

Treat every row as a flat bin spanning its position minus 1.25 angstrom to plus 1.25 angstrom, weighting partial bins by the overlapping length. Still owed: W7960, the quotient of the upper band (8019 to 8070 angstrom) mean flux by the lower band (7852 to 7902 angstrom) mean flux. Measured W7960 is 0.9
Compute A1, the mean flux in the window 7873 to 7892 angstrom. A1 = 18.1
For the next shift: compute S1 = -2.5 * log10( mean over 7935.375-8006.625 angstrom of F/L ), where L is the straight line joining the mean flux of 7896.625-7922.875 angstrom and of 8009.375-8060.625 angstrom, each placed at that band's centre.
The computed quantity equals -0.02 mag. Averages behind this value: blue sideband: 17.7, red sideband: 16.8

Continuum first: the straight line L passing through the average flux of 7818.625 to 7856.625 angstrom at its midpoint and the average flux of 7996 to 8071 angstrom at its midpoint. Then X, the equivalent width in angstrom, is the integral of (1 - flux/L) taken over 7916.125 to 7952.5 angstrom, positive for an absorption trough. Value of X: -1.8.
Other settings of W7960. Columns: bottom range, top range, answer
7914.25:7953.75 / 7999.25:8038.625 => 0.96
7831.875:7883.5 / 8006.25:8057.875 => 0.96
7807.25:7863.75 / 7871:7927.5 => 1.04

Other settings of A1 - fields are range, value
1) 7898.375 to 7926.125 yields 17.8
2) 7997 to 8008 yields 17.1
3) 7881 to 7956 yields 17.8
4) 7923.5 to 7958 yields 17.8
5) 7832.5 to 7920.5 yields 17.7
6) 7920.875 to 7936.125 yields 18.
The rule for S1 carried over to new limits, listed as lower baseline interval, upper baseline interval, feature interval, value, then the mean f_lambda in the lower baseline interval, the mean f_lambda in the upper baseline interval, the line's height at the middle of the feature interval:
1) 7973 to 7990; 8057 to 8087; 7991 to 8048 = 0.03 mag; 17.9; 16.7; 17.4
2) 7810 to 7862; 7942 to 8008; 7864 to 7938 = -0.04 mag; 17.2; 17.6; 17.4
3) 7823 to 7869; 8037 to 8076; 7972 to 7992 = -0.06 mag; 17.2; 16.6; 16.8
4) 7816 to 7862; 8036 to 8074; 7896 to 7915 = -0.04 mag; 17.1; 16.6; 17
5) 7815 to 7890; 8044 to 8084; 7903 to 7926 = -0.03 mag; 17.5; 16.6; 17.3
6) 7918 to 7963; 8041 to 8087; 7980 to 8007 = 0.00 mag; 17.8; 16.6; 17.3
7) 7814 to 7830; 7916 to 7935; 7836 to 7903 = -0.01 mag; 17.1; 18.1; 17.6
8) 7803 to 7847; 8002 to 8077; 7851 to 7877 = -0.04 mag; 17.3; 16.8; 17.2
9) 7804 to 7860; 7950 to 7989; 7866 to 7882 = -0.05 mag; 17.2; 17.8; 17.4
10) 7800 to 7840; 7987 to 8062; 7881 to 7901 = -0.05 mag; 17.3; 16.9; 17.2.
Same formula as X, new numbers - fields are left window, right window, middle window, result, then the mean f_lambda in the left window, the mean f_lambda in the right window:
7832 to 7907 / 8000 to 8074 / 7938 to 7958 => -0.4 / 17.7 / 16.8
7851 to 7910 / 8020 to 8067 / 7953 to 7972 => -0.4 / 17.8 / 16.7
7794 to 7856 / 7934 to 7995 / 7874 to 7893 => -0.8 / 17.2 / 17.7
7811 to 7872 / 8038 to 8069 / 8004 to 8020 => -0.6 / 17.3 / 16.6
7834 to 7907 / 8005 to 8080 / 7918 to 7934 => -0.5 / 17.7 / 16.8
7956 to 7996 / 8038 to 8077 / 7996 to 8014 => 0.1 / 17.7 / 16.6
